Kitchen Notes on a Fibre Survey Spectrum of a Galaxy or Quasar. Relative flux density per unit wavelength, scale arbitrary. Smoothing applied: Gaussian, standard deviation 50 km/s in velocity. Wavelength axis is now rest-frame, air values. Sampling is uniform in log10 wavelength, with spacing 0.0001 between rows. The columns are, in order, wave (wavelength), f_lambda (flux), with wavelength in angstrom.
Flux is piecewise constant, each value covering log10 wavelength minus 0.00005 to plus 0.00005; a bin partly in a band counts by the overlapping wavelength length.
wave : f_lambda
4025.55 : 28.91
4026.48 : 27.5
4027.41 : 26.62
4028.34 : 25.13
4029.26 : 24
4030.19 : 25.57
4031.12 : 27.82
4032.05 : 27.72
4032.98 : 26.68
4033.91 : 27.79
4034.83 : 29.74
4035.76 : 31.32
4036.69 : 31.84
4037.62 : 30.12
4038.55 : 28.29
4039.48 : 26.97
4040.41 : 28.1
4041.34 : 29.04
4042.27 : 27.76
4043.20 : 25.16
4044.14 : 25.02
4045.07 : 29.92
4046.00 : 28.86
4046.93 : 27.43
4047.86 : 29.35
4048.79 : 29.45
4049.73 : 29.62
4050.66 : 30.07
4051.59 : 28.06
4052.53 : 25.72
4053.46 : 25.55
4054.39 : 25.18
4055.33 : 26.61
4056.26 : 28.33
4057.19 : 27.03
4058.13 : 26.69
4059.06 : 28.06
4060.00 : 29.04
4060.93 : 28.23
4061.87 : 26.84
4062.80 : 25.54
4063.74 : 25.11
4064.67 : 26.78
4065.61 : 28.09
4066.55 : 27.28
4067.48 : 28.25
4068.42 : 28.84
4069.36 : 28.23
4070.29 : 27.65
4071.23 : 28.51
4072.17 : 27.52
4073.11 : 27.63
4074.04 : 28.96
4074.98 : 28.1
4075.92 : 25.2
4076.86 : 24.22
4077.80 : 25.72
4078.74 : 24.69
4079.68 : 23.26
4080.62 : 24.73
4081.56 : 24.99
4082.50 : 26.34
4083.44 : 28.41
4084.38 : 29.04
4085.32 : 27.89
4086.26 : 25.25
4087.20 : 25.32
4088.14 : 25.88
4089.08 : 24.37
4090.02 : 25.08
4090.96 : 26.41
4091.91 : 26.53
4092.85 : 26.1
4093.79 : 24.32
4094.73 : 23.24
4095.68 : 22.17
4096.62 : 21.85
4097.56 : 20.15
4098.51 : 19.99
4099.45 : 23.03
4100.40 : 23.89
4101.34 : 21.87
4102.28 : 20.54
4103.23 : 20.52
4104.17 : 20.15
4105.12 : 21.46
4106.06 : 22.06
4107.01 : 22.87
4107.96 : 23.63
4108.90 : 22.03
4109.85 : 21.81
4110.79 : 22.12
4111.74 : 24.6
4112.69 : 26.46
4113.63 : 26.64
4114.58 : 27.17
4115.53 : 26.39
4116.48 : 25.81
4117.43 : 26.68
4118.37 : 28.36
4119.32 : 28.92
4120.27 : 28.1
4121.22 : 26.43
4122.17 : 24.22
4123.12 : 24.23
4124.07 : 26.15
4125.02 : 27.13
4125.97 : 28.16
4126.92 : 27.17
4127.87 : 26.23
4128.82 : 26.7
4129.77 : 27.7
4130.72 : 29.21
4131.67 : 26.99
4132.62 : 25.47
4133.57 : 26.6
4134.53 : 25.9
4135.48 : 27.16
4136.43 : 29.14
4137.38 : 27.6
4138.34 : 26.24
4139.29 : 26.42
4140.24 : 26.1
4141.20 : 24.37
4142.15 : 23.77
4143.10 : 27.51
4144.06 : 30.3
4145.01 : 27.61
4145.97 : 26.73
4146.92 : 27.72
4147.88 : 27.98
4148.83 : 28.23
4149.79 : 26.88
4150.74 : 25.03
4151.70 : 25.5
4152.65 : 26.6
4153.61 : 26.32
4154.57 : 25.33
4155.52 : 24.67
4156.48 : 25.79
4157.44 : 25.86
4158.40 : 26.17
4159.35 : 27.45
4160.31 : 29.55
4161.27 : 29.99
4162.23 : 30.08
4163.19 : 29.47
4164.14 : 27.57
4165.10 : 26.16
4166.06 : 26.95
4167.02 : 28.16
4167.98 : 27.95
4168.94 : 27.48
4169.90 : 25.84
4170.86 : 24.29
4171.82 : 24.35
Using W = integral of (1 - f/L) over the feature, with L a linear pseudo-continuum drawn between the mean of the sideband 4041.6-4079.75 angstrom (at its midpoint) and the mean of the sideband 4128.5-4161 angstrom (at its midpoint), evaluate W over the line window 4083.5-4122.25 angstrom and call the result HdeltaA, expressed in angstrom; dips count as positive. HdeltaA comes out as 3.8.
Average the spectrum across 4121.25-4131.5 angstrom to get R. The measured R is 26.7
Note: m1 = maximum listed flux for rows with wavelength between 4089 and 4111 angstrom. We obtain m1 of 26.53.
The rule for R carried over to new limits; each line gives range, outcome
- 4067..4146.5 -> 25.6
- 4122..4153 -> 26.8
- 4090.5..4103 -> 23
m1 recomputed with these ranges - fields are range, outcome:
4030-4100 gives 31.84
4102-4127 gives 28.92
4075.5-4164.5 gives 30.3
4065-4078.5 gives 28.96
